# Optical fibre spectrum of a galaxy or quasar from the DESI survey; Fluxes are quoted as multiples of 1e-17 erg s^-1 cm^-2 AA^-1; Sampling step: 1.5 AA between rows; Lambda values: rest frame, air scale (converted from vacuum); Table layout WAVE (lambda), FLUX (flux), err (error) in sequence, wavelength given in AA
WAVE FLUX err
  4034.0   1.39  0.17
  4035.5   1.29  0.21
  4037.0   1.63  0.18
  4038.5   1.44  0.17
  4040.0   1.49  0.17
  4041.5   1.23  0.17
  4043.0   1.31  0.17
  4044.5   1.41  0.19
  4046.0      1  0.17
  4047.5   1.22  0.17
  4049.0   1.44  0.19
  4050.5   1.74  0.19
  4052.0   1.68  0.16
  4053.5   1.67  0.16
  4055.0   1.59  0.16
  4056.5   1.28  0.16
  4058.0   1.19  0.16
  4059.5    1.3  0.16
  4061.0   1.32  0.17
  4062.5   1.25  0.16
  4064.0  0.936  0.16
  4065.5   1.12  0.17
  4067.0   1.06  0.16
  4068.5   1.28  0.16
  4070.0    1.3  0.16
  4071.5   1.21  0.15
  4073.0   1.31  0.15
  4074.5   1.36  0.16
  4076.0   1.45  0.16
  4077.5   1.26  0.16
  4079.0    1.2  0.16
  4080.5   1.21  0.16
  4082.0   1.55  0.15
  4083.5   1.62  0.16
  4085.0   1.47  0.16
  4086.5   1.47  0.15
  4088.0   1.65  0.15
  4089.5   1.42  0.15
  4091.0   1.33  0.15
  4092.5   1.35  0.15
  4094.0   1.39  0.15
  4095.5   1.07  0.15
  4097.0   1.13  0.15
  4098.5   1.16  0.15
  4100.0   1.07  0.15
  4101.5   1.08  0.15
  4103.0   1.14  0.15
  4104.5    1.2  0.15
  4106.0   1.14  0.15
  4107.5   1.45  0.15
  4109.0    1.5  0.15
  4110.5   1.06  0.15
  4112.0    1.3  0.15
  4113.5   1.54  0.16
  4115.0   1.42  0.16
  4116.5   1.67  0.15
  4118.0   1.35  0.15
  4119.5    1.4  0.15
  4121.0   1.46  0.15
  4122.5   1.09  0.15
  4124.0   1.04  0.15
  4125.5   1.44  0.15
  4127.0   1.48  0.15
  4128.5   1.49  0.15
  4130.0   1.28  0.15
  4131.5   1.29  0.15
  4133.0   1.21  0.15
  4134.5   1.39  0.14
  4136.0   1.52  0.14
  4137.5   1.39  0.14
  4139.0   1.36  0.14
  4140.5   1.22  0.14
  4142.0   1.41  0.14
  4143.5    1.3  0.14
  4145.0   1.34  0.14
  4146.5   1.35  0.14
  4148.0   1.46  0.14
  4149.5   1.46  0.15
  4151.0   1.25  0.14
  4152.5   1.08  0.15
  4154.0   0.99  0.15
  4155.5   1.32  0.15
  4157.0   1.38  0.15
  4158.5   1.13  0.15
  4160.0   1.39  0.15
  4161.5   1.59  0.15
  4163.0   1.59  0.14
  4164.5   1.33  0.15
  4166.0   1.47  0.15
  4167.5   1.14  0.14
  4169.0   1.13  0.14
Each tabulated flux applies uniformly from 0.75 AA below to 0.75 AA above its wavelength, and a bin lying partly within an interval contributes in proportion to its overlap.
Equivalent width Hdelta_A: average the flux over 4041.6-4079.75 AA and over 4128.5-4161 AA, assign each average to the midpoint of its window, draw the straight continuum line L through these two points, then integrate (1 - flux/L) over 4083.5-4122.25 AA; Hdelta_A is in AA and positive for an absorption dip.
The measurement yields -0.47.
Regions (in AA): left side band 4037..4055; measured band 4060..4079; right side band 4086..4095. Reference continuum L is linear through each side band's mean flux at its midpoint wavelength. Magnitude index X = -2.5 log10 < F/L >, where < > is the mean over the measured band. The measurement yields 0.16 mag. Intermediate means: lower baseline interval 1.44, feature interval 1.24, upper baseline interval 1.42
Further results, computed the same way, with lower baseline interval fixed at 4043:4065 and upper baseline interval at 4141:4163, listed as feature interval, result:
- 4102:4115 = 0.04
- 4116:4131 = -0.02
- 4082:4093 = -0.10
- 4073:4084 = -0.02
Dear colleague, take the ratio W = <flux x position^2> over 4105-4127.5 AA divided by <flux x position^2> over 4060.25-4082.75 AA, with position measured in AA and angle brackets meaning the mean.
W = 1.10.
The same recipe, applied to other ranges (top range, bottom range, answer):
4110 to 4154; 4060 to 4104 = 1.07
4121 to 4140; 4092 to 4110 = 1.11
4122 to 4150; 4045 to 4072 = 1.06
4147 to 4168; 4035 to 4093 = 1.02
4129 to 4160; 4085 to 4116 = 1.03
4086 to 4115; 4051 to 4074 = 1.01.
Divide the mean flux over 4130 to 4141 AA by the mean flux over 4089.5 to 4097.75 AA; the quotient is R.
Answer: 1.1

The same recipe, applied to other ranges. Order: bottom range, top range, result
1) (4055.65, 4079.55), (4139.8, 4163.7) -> 1.07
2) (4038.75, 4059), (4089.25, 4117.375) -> 0.91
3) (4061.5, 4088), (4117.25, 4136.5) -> 1.02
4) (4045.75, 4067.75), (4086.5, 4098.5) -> 1.00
